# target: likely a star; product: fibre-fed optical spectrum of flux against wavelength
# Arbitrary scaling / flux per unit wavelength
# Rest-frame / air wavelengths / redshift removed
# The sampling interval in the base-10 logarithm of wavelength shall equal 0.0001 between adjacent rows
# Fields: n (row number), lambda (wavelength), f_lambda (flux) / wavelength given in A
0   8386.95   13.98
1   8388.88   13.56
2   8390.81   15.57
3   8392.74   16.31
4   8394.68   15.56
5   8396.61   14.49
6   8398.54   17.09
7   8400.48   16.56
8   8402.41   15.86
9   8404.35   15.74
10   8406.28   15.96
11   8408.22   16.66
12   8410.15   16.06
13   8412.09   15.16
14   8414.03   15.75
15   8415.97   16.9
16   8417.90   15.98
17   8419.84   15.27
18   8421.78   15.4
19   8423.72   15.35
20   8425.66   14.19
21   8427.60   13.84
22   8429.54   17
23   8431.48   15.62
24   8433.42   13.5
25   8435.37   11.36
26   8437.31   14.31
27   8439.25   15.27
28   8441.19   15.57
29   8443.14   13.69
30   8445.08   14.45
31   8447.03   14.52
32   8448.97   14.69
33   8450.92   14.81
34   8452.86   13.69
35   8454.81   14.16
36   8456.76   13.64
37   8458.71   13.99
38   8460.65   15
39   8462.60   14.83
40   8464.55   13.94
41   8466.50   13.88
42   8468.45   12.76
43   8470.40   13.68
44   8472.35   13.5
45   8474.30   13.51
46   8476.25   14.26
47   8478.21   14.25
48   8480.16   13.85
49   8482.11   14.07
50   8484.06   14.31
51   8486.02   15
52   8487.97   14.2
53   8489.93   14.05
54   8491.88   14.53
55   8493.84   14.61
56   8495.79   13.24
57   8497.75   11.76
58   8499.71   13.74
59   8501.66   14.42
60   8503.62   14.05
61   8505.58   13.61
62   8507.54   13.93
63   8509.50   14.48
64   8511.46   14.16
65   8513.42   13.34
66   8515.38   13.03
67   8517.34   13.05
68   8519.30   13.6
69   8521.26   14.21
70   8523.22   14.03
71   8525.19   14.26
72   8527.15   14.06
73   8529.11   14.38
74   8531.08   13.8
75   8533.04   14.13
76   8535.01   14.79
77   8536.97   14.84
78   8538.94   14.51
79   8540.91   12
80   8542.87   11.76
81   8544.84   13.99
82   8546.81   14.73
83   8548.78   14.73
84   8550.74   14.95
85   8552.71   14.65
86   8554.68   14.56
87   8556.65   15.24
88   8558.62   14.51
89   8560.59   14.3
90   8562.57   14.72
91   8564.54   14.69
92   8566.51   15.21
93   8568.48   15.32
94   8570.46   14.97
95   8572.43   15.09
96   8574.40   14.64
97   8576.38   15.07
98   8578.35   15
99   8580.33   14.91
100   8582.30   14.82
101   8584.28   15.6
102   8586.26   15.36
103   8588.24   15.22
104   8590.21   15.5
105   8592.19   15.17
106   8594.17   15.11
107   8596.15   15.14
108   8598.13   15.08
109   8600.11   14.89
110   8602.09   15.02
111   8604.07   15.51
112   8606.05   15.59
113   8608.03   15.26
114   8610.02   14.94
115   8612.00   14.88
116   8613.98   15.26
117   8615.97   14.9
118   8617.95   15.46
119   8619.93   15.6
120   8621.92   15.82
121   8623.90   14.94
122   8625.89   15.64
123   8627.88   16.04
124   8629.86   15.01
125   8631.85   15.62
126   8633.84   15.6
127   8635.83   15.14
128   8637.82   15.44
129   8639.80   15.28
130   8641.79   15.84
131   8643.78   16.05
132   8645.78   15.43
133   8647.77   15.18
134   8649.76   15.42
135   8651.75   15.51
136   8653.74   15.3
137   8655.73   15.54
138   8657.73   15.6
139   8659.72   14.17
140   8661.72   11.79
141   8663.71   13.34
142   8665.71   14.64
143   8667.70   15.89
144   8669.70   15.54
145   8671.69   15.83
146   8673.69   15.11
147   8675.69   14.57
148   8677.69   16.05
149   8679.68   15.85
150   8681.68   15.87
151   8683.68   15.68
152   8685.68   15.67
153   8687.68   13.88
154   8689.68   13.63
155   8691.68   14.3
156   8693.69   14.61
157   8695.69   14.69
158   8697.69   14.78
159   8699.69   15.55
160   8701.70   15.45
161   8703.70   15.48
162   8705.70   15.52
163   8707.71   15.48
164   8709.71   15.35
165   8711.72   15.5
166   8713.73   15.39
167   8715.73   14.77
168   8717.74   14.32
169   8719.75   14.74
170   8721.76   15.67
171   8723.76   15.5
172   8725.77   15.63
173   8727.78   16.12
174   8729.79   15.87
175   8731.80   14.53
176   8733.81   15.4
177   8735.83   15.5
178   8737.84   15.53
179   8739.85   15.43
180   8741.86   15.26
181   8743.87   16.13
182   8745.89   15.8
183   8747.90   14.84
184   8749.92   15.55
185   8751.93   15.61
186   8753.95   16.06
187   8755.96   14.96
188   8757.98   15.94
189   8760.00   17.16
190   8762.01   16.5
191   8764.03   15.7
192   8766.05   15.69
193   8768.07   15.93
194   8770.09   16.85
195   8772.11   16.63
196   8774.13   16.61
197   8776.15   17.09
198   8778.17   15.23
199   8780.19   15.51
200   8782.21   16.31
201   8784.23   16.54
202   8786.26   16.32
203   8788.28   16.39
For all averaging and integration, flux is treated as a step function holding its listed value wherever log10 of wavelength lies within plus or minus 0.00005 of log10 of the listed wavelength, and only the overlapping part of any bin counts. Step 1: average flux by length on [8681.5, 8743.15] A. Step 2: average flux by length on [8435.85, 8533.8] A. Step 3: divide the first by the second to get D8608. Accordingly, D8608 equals 1.08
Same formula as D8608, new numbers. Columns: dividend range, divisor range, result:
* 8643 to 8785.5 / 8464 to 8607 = 1.07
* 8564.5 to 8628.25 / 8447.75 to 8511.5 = 1.08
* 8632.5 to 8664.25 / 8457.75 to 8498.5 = 1.08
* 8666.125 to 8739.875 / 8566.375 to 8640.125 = 1.00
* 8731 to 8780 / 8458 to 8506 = 1.13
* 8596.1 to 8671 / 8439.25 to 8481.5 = 1.07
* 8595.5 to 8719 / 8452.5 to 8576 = 1.07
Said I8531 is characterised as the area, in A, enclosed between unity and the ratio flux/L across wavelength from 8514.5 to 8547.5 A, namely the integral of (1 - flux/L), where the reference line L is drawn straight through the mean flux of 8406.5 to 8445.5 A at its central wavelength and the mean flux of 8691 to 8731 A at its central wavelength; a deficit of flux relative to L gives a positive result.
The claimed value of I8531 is 2.9 A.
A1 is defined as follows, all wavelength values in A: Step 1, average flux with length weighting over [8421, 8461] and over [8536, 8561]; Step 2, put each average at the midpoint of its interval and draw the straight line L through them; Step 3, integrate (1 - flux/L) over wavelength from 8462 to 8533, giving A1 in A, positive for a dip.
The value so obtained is 2.2 A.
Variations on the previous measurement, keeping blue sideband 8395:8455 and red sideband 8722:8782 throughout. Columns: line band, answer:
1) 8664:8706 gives 1.5 A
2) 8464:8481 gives 1.7 A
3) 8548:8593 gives 1.4 A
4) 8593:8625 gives 0.6 A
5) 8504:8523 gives 2.0 A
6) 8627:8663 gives 0.9 A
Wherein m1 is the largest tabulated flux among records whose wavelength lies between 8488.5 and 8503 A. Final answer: 14.61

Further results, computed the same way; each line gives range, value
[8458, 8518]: 15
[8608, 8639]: 16.04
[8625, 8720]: 16.05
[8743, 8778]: 17.16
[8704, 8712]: 15.52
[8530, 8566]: 15.24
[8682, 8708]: 15.68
